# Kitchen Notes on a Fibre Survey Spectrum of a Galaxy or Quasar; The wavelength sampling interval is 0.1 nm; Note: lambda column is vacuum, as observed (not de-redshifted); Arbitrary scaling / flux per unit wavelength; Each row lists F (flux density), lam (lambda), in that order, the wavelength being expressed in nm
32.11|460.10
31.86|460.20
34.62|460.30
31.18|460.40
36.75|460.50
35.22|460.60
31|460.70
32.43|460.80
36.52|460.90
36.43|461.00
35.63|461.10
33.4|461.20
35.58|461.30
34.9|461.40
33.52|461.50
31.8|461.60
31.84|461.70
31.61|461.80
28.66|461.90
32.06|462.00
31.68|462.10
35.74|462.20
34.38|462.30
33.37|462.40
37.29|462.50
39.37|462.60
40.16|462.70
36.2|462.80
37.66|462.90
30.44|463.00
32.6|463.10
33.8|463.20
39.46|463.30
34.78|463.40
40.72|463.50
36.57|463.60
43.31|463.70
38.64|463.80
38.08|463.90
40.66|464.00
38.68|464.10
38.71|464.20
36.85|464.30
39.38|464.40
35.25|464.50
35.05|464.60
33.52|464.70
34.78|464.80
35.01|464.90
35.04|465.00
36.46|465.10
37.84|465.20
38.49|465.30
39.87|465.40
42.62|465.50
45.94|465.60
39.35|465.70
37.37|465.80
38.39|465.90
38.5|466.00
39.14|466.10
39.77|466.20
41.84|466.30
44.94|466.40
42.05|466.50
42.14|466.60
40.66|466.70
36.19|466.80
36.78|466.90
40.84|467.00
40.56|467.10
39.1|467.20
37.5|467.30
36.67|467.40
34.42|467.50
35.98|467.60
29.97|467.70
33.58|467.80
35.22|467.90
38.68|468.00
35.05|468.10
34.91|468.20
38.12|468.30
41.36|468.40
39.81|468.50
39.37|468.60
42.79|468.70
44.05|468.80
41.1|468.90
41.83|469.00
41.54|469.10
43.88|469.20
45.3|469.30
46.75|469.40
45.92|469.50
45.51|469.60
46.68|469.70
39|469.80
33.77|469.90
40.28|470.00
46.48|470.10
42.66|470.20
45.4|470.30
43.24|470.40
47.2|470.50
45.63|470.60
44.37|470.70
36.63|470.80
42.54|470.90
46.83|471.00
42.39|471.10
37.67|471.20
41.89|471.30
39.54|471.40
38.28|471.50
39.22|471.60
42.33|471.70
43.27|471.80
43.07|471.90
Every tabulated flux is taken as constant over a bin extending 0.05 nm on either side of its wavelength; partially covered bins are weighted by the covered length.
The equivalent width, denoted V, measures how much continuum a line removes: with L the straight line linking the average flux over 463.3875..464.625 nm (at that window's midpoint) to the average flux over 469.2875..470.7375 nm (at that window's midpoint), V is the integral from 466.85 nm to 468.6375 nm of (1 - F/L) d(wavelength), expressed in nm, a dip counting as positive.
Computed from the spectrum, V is 0.200 nm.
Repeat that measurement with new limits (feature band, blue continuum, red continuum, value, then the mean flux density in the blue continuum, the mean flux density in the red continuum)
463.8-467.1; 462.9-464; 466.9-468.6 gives -0.15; 37.1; 37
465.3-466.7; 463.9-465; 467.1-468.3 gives -0.17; 36.8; 35.9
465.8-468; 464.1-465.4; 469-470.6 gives 0.07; 36.6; 43.6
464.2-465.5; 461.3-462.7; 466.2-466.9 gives 0.05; 33.9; 40.9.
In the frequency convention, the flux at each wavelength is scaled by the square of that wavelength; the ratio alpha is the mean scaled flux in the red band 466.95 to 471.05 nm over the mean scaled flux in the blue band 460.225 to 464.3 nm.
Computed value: 1.19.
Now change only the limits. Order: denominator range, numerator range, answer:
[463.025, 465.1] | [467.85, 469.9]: 1.14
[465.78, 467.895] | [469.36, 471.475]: 1.13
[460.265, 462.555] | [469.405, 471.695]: 1.31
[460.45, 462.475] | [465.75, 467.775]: 1.17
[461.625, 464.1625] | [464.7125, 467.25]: 1.11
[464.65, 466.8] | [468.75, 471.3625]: 1.12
